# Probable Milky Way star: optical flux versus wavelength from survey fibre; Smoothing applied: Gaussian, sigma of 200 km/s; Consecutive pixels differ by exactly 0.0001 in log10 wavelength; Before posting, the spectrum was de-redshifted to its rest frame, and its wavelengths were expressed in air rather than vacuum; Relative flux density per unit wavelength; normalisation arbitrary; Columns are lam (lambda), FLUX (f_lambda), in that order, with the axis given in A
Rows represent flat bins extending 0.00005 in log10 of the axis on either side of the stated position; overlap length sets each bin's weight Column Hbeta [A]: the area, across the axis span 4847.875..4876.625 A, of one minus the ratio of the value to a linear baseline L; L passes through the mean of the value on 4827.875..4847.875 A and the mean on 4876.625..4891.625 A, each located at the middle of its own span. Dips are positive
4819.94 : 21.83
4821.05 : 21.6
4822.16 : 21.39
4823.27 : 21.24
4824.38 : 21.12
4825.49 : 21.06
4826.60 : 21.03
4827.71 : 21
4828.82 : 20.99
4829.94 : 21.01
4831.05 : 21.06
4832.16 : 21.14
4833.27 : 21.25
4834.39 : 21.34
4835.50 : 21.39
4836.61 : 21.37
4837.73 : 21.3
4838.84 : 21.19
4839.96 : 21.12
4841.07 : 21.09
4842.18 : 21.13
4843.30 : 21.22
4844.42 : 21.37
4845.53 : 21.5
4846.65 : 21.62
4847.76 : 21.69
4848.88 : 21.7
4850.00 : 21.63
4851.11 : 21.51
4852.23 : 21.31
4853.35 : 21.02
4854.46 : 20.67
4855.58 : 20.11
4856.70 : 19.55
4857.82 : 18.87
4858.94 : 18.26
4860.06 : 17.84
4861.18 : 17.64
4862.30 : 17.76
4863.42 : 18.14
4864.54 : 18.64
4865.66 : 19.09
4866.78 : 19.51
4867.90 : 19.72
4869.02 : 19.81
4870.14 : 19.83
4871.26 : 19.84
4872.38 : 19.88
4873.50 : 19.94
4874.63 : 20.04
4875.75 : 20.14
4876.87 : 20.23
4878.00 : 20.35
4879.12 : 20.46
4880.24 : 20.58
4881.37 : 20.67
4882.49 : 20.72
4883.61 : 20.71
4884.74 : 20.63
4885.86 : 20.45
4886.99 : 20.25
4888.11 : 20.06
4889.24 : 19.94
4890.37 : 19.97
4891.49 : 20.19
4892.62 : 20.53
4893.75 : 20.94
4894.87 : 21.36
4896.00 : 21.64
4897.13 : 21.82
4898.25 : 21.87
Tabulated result 1.5 A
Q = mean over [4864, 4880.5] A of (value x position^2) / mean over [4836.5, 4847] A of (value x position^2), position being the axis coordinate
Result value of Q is 0.95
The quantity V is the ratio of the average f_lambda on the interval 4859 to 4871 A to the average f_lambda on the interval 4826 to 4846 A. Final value 0.89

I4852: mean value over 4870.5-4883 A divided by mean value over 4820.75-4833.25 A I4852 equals 0.96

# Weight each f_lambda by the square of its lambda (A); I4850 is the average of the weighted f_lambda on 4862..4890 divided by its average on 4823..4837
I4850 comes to 0.96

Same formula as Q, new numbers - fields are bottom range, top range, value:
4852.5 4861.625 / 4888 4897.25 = 1.09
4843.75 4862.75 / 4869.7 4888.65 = 1.01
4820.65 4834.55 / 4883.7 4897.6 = 1.00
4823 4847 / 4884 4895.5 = 0.99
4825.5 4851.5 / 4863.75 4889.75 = 0.96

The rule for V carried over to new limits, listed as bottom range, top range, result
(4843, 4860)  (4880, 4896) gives 0.99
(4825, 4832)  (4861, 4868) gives 0.89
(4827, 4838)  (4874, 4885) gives 0.97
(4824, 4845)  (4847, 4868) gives 0.93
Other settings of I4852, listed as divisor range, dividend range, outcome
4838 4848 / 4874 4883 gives 0.96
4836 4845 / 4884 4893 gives 0.95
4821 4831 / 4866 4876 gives 0.94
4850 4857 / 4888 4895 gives 0.98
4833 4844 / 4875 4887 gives 0.96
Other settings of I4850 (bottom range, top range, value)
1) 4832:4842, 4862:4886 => 0.95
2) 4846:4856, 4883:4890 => 0.97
